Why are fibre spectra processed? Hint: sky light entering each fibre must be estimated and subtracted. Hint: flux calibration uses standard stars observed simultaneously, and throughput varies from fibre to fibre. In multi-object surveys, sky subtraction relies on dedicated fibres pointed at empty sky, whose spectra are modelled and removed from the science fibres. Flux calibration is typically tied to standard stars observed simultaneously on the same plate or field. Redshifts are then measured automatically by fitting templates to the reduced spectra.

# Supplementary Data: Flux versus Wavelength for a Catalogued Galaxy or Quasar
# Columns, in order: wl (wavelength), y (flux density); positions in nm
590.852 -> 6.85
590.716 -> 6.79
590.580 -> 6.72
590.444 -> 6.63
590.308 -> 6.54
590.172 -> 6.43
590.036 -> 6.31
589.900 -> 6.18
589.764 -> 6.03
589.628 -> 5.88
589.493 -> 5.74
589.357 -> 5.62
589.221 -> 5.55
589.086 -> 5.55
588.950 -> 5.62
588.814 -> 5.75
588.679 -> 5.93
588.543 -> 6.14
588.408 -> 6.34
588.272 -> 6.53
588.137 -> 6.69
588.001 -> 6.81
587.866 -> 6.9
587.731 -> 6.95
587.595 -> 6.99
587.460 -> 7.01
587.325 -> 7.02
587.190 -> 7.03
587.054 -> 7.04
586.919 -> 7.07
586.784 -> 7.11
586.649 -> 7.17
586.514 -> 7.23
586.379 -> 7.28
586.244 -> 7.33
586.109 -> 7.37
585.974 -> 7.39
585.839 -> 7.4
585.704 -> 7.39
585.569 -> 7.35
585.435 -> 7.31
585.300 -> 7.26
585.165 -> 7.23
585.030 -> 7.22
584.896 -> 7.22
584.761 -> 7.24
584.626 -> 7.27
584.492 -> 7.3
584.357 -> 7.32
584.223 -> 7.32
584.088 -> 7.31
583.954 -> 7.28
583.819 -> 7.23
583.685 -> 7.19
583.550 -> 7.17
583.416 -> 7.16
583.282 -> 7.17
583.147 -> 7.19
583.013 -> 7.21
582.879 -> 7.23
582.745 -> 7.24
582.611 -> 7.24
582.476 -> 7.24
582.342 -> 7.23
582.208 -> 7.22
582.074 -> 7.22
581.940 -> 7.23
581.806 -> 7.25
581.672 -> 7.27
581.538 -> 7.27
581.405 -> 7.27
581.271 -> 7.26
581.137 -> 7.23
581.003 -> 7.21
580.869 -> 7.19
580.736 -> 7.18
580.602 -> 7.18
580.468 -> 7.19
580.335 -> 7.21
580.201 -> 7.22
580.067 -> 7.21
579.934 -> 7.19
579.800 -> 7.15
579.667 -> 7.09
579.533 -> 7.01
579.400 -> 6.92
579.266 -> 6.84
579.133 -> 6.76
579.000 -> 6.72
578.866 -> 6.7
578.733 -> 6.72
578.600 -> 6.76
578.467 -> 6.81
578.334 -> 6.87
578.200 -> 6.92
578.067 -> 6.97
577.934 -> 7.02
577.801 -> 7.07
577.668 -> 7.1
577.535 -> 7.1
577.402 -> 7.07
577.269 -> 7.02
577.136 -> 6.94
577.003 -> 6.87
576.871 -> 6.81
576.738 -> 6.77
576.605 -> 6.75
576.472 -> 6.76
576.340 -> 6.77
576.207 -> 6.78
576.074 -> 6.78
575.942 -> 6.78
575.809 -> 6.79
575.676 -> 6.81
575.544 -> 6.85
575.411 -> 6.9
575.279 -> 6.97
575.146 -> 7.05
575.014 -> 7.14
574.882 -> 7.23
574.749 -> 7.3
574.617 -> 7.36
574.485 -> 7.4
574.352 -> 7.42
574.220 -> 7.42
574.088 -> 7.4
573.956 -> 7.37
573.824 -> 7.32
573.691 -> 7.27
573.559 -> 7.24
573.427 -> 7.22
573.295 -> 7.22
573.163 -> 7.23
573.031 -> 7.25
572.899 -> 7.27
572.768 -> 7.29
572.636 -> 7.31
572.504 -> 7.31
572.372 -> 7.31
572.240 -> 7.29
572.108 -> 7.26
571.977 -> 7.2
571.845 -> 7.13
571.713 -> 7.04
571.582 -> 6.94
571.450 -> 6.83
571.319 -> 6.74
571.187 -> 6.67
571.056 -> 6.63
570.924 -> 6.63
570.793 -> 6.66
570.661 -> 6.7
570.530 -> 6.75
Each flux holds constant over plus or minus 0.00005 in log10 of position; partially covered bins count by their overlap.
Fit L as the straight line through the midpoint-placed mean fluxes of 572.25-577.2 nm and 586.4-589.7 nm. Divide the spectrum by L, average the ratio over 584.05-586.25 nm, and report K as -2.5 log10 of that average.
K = -0.11 mag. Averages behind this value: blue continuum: 7.1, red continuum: 6.5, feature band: 7.31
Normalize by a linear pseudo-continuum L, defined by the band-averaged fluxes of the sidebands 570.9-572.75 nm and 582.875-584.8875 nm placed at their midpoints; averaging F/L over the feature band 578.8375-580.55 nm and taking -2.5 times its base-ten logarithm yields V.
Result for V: 0.02 mag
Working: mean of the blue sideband 7.03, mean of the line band 7.02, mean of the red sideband 7.24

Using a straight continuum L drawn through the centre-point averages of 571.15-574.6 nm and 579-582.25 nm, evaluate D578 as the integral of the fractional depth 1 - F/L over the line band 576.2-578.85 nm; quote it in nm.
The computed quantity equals 0.10 nm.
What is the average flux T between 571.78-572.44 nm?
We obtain 7.24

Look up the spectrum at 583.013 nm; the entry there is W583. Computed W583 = 7.21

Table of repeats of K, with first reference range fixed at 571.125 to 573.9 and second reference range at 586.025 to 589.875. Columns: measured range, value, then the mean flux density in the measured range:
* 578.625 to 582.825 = -0.04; 7.12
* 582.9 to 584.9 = -0.08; 7.24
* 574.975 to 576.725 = 0.03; 6.85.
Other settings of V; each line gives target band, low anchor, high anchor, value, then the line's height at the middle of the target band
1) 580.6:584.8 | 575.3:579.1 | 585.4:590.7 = -0.07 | 6.75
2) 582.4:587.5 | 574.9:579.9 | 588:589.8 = -0.15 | 6.3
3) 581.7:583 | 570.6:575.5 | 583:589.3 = -0.03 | 7.01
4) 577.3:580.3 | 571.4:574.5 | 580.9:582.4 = 0.04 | 7.24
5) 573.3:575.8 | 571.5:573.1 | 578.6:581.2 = 0.00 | 7.16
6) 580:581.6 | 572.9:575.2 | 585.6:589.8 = -0.04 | 6.97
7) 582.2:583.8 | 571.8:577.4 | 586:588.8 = -0.04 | 6.96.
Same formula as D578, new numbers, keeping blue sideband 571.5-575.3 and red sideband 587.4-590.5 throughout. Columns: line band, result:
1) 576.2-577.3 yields 0.033 nm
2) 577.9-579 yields 0.015 nm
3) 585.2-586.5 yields -0.177 nm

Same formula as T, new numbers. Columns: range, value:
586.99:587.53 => 7.02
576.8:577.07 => 6.85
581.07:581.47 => 7.25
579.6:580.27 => 7.17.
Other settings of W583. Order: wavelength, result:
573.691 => 7.27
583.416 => 7.16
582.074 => 7.22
